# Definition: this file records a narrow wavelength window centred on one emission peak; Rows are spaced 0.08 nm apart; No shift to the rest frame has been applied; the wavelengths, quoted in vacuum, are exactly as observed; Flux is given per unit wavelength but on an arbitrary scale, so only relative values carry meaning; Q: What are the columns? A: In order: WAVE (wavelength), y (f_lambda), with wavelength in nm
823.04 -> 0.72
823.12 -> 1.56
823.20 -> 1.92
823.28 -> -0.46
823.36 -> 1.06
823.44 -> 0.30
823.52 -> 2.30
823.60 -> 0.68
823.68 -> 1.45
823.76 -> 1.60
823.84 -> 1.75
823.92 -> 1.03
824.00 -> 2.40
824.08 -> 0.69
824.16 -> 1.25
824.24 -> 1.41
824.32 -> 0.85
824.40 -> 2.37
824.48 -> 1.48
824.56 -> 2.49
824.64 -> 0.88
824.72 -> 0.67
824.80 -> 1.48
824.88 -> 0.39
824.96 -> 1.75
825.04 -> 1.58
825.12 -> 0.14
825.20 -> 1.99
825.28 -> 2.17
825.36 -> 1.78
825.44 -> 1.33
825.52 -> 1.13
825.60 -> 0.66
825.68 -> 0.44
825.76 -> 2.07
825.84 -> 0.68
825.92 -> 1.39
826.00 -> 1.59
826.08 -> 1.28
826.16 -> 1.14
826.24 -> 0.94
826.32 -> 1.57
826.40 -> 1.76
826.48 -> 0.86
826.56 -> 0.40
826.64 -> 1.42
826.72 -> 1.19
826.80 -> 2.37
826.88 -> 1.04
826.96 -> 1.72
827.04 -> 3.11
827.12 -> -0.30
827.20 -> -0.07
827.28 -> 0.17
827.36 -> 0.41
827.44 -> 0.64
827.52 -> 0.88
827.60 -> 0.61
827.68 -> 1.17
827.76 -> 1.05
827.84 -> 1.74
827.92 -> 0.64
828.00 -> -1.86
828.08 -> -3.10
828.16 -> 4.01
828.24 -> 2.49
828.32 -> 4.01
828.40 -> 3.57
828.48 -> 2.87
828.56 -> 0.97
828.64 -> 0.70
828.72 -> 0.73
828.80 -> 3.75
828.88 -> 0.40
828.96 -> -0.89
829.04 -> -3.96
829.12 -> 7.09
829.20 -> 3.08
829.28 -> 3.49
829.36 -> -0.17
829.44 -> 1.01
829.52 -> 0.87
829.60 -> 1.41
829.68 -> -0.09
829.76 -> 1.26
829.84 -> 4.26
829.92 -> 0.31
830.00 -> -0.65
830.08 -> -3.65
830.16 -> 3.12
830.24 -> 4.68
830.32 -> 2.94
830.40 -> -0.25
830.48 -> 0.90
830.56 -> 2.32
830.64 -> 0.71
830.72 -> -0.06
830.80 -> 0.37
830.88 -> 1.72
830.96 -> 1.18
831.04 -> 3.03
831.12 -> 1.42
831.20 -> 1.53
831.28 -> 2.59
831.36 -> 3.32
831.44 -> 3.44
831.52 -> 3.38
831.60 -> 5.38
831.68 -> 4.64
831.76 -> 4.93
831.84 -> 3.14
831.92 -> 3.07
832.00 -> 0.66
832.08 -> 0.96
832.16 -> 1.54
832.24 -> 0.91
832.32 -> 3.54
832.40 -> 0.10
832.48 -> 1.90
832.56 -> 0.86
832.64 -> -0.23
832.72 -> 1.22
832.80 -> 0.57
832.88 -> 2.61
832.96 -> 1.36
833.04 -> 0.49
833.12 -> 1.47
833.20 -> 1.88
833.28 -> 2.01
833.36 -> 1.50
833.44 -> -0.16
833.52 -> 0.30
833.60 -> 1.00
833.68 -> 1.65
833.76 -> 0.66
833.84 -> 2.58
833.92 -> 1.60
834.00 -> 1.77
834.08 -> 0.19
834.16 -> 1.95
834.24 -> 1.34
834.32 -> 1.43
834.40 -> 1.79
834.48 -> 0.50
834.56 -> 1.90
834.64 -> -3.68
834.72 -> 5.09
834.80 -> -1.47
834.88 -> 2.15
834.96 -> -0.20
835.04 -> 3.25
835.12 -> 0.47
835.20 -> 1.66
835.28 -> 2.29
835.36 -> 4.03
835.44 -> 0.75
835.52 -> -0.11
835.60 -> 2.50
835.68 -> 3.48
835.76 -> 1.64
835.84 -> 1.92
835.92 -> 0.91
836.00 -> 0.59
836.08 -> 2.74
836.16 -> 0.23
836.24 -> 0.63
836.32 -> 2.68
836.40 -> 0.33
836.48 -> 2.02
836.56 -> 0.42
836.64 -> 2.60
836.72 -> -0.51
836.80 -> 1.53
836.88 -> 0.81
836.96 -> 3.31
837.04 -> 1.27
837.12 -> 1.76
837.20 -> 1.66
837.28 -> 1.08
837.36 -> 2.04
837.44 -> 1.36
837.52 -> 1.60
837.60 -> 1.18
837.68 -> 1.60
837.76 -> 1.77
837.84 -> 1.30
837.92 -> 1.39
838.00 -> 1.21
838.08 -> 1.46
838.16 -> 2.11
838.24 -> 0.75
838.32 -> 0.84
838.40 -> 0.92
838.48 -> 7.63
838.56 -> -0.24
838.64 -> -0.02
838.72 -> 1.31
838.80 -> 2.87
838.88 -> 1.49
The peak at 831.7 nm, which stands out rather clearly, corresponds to H-gamma 4340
